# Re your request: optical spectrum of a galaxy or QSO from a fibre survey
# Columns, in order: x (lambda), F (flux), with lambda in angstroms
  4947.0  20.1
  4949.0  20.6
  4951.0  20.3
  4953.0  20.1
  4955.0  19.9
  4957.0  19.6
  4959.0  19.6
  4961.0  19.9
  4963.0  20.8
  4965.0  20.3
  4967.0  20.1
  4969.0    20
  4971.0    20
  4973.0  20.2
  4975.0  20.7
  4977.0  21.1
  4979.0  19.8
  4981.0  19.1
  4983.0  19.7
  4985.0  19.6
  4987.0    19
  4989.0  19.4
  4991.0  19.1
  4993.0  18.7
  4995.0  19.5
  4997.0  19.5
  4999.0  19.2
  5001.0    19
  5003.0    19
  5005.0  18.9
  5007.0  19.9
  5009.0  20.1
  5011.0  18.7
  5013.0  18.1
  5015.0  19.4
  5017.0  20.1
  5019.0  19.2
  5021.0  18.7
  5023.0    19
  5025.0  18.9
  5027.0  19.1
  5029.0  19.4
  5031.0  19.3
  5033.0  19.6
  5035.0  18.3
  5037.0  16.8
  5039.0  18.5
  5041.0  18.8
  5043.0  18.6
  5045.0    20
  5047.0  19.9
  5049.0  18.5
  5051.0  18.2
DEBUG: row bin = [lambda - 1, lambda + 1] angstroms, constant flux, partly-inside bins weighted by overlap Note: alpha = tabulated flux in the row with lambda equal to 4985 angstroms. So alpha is 19.6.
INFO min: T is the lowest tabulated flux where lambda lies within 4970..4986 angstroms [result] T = 19.1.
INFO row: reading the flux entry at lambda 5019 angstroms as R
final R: 19.2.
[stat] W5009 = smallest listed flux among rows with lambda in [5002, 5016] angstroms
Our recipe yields 18.1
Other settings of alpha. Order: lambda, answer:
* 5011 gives 18.7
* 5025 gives 18.9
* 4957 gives 19.6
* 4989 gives 19.4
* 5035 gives 18.3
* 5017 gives 20.1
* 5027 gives 19.1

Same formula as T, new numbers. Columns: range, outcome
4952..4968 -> 19.6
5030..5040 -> 16.8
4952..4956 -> 19.9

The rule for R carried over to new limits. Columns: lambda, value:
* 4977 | 21.1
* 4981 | 19.1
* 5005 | 18.9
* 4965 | 20.3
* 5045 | 20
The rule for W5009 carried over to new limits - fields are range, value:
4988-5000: 18.7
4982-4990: 19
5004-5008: 18.9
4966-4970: 20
